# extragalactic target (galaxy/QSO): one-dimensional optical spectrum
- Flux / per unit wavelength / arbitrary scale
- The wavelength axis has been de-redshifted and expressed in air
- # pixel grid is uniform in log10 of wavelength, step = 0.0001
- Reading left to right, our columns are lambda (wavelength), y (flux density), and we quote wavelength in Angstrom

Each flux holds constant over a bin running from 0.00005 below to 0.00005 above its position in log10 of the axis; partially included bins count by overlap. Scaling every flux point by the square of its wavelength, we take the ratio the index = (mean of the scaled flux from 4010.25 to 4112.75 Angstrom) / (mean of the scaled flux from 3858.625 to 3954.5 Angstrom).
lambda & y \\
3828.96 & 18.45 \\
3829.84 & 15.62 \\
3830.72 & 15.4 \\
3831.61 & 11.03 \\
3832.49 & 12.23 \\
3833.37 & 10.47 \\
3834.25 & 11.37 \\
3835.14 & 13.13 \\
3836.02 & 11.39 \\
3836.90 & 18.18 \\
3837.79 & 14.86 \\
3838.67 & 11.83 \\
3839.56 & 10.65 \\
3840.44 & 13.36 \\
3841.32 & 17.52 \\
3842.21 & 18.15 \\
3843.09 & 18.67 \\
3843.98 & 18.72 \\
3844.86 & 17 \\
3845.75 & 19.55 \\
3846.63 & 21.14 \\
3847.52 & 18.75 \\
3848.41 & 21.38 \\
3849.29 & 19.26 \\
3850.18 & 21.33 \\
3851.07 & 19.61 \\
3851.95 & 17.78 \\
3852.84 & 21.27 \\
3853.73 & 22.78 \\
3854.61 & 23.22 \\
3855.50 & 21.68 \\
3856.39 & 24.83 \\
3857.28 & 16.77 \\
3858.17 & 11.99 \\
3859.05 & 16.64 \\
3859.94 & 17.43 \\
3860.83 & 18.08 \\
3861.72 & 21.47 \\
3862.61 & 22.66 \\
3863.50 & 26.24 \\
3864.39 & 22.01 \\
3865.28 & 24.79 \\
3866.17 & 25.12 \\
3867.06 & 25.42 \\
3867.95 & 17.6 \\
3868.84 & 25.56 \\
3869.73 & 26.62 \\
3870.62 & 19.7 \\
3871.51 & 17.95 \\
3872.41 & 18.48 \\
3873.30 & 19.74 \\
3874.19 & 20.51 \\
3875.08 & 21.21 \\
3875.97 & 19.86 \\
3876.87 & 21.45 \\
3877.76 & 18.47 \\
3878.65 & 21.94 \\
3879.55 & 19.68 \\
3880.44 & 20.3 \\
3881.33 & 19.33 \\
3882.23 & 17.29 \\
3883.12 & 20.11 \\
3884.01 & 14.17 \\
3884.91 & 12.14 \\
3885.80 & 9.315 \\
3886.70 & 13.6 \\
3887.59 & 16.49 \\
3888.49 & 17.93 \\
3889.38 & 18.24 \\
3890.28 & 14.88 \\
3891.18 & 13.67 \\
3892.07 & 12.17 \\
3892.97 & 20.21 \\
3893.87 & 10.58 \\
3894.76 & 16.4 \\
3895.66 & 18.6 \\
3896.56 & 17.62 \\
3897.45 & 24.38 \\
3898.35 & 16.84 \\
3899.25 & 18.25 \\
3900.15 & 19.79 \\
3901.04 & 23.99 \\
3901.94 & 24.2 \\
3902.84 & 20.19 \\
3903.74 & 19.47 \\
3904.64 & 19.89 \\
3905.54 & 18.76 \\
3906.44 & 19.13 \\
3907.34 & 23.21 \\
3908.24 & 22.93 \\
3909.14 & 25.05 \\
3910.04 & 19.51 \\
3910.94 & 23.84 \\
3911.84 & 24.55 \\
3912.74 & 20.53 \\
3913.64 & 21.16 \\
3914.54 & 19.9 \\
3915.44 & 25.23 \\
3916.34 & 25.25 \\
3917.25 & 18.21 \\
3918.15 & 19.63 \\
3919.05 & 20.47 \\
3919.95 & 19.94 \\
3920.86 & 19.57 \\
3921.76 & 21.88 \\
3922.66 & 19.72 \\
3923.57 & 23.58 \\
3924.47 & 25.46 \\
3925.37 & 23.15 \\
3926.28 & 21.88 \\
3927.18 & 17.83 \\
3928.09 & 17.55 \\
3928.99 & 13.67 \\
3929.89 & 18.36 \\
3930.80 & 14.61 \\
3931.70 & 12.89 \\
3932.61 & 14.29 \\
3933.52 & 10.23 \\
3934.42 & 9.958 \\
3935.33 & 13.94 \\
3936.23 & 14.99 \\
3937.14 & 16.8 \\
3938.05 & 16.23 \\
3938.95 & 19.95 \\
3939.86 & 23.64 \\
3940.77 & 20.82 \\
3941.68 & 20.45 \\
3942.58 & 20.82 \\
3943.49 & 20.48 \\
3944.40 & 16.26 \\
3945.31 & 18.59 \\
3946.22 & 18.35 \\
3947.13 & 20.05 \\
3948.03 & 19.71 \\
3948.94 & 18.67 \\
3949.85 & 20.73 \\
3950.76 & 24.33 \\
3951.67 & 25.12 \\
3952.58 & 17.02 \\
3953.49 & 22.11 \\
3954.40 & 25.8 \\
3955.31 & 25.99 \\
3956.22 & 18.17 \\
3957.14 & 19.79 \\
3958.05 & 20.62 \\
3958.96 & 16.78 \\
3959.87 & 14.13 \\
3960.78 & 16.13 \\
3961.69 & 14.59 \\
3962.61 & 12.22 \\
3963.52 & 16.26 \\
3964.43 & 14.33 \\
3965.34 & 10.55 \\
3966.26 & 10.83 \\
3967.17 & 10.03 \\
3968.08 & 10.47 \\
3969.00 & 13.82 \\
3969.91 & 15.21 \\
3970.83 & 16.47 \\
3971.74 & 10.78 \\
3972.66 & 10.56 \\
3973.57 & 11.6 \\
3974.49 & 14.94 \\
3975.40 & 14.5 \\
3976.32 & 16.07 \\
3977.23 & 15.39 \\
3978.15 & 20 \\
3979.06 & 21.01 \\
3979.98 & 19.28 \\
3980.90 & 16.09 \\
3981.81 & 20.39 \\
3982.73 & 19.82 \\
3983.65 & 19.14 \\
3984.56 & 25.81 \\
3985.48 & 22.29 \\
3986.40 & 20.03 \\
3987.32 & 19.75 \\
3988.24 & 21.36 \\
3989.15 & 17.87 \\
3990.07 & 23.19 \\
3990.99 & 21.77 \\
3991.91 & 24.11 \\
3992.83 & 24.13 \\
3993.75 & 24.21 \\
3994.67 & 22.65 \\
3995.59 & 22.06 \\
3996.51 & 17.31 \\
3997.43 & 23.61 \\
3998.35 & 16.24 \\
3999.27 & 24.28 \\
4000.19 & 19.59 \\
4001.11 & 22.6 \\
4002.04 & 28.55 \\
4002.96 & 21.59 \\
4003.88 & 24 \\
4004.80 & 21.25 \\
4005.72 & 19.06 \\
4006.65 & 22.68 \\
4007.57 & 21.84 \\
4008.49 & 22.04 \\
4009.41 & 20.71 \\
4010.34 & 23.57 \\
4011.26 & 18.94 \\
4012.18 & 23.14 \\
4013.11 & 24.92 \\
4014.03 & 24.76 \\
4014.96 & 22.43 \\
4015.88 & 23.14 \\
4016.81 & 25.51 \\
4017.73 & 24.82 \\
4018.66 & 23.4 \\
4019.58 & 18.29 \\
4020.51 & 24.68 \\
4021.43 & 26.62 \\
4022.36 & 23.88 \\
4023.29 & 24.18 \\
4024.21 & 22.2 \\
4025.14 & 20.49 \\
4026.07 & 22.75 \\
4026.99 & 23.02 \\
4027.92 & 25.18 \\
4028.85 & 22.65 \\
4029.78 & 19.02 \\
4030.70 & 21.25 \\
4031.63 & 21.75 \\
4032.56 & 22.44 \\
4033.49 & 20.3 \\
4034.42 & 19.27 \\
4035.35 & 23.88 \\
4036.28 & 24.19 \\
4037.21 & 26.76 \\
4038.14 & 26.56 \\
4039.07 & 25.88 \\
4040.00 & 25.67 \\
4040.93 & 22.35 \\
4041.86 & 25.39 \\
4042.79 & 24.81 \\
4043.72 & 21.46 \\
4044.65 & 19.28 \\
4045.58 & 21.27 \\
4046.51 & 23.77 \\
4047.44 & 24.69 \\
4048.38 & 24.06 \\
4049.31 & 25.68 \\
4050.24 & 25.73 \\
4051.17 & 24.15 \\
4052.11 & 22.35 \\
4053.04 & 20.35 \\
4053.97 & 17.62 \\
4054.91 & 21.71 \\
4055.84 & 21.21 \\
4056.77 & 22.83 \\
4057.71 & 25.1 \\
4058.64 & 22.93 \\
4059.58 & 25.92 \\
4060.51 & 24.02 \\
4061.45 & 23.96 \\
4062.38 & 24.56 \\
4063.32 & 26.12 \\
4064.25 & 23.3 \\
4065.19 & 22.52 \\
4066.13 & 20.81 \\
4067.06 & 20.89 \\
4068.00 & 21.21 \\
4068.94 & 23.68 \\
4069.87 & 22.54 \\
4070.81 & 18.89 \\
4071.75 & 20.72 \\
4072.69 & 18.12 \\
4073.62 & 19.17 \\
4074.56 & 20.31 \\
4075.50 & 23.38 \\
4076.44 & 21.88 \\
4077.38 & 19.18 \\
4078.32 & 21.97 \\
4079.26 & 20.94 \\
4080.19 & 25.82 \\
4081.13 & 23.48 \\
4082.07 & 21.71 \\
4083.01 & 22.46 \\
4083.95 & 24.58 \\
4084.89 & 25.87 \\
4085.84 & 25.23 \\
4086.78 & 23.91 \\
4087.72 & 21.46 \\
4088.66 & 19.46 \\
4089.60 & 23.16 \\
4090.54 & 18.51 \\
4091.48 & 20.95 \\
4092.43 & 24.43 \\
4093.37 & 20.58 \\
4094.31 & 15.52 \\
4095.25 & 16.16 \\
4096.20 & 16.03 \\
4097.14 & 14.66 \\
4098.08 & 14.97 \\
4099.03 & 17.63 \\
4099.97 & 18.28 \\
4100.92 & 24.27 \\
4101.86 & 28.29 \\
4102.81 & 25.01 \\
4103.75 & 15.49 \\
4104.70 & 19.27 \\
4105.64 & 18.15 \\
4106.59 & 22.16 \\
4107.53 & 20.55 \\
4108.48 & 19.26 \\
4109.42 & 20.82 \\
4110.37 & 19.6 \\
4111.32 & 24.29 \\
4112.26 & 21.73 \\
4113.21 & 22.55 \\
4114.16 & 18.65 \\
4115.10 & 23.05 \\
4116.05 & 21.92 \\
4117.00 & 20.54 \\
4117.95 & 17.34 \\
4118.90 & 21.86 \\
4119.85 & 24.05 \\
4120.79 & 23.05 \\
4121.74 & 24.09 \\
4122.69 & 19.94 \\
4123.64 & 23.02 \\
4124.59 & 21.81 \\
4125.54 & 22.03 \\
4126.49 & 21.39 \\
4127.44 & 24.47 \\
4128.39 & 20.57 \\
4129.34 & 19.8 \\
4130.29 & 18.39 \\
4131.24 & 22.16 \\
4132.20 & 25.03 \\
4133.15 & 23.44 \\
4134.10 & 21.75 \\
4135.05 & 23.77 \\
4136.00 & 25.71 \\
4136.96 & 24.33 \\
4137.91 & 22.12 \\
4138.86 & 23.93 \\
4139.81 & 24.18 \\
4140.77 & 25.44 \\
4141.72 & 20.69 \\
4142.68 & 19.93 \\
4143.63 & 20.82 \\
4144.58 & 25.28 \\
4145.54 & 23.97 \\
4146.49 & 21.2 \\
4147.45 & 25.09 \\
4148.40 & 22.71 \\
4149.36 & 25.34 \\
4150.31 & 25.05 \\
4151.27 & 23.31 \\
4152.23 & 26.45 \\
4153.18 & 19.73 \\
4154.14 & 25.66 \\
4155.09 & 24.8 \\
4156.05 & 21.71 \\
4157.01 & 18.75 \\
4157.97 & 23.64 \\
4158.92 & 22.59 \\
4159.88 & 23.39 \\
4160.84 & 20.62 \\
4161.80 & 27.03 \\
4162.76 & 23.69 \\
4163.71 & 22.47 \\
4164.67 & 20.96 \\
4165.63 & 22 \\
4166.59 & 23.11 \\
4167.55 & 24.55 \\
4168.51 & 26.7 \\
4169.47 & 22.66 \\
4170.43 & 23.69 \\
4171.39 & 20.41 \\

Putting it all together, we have 1.23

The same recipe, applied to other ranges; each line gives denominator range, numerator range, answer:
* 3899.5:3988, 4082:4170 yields 1.30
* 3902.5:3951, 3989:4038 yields 1.21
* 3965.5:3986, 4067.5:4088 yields 1.45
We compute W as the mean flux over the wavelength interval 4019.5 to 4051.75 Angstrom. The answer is 23.3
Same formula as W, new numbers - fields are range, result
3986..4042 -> 22.6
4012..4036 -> 22.8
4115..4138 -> 22.2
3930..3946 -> 16.8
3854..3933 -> 19.7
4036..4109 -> 22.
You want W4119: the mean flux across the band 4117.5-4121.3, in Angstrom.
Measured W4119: 21.7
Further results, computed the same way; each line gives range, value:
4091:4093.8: 22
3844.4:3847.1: 19.2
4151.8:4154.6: 23.9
